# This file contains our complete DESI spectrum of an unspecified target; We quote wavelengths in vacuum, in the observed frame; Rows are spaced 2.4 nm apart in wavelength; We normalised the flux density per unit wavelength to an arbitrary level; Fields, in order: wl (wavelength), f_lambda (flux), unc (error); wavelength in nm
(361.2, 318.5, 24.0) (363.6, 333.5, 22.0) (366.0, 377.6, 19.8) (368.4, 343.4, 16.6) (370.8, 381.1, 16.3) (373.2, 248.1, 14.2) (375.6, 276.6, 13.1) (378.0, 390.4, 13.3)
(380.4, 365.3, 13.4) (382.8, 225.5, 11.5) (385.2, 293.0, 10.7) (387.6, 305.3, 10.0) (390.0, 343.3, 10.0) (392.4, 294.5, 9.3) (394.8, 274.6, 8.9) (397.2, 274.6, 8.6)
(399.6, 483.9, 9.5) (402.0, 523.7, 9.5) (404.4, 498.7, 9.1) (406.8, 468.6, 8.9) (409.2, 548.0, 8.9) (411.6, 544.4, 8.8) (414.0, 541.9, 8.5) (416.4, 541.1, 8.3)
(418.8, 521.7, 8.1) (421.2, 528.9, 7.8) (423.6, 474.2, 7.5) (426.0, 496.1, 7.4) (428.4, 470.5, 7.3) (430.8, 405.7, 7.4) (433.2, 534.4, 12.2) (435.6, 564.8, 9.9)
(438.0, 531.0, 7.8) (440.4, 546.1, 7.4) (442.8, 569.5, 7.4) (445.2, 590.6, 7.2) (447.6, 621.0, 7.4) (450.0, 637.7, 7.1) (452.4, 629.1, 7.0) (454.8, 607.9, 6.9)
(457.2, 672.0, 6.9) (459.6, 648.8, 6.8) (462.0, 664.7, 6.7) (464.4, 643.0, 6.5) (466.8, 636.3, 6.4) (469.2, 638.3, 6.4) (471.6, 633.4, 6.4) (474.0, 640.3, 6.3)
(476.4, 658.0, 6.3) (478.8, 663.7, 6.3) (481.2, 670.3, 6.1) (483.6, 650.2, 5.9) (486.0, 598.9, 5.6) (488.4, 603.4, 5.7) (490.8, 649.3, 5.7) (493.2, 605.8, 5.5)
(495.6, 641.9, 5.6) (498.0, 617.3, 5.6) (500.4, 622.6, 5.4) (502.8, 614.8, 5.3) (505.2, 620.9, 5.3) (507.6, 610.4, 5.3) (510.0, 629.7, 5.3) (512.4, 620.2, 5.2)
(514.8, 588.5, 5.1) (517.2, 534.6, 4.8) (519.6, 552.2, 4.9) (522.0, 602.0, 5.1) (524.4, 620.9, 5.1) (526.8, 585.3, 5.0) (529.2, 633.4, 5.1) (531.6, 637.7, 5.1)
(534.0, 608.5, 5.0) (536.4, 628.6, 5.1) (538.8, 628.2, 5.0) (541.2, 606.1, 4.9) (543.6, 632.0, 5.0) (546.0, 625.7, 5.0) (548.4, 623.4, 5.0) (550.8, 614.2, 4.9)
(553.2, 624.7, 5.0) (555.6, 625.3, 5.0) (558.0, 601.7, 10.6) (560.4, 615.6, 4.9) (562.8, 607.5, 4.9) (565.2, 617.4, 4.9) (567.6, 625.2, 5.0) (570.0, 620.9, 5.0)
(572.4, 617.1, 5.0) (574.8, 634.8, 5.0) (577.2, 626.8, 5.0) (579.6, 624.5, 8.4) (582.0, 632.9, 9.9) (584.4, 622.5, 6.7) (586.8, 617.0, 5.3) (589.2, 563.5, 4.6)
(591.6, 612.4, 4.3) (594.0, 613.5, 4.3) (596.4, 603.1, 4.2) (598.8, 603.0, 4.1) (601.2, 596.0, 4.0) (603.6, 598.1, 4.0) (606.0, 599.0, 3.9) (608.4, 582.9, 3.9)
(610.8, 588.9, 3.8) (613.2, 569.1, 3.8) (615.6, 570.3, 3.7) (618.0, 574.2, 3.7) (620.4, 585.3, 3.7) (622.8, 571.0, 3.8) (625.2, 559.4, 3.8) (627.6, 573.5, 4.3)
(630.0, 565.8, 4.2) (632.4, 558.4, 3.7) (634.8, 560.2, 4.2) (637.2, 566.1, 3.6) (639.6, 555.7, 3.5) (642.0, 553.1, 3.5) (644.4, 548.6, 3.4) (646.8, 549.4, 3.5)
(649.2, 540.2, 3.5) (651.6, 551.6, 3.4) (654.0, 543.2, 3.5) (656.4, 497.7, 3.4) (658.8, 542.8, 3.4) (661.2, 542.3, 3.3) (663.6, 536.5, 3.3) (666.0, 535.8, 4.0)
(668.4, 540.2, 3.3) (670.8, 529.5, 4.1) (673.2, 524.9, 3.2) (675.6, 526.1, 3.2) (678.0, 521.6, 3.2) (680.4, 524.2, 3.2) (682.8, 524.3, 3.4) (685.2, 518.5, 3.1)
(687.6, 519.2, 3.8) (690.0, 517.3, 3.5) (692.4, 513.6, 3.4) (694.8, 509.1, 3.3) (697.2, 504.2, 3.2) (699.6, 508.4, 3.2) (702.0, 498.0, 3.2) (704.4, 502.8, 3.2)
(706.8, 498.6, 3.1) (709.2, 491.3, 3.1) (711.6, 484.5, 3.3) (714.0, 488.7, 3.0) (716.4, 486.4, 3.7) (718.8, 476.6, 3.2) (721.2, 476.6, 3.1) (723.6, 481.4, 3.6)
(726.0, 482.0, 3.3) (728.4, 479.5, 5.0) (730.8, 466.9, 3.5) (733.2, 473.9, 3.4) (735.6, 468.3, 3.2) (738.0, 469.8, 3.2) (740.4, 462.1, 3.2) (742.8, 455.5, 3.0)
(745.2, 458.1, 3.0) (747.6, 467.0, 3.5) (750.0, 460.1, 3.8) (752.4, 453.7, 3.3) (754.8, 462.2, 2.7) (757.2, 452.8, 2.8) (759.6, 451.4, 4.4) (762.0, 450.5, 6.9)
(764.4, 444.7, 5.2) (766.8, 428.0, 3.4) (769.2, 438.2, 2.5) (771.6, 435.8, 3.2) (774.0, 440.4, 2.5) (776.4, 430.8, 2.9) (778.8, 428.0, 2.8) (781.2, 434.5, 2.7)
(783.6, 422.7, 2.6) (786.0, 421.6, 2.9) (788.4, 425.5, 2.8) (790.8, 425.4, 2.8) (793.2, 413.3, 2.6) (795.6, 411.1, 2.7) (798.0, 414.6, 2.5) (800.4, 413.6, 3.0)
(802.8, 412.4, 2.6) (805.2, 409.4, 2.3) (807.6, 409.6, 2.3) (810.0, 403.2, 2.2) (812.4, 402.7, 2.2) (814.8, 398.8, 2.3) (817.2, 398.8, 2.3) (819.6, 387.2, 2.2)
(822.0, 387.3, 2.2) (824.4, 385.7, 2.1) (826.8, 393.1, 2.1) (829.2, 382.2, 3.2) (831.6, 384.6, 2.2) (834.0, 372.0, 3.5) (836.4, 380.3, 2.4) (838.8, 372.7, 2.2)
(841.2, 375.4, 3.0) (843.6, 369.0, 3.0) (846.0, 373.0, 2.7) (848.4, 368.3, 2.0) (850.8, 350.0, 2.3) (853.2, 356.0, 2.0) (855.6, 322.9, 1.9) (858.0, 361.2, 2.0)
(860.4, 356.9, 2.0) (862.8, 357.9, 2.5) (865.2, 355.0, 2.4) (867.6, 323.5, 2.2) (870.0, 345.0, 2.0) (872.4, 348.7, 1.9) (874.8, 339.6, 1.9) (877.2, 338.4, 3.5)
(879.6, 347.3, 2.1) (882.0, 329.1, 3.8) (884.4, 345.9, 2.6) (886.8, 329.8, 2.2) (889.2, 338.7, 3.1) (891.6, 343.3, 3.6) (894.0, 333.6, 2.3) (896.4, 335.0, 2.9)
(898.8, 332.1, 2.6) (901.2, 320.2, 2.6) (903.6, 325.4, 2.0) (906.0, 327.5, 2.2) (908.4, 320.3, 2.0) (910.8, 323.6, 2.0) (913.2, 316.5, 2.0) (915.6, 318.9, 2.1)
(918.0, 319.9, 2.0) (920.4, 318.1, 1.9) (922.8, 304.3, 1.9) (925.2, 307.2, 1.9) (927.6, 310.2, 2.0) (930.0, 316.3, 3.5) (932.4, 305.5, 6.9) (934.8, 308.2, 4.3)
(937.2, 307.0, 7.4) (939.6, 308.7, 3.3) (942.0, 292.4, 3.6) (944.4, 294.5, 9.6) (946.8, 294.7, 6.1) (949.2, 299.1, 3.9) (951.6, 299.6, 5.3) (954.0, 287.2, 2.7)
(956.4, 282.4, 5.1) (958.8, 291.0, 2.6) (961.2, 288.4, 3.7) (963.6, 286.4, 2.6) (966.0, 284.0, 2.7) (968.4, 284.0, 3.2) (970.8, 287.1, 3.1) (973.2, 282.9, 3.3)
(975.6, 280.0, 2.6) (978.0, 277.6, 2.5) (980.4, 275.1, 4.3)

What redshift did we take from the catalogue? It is 0.00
